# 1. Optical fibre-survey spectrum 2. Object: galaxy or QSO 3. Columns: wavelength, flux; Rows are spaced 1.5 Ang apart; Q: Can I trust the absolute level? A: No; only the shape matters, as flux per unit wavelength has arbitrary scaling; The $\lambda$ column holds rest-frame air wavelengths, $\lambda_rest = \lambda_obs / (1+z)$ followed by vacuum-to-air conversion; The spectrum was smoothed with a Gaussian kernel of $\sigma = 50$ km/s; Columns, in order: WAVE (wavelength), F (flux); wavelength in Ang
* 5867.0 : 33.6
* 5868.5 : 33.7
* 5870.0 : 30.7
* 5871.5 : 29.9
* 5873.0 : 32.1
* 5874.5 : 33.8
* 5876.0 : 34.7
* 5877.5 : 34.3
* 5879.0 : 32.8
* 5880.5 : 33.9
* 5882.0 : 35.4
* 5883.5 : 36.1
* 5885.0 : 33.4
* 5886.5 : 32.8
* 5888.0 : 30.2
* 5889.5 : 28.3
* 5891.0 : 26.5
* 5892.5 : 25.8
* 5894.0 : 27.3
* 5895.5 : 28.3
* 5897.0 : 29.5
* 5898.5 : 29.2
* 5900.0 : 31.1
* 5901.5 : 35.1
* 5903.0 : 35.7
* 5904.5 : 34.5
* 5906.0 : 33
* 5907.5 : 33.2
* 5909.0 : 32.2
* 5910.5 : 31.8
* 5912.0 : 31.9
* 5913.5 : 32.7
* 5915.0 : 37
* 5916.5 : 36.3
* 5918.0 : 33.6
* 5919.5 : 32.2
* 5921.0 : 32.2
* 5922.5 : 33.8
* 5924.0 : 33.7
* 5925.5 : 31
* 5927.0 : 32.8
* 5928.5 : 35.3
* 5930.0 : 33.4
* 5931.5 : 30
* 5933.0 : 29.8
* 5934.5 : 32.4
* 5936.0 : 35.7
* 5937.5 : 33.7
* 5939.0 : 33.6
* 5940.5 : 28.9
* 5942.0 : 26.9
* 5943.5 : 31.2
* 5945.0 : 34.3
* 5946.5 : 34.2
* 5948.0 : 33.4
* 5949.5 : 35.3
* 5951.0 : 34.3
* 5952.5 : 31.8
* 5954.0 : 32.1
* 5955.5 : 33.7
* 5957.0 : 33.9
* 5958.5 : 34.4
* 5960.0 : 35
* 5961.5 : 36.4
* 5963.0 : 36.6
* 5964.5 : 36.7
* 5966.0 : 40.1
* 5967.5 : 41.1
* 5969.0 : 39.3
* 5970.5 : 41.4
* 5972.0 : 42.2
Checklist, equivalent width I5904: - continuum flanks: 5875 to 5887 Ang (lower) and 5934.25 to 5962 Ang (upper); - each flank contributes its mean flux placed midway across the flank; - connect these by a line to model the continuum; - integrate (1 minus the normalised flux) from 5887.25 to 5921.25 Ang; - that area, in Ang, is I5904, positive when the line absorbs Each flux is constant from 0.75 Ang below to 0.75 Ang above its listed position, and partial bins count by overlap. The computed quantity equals 2.2 Ang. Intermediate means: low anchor 34.2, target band 31.6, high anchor 33.2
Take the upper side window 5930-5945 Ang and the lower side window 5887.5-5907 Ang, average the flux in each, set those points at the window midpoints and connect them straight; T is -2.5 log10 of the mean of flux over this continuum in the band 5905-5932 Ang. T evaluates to -0.07 mag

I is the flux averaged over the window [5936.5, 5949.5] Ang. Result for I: 32.3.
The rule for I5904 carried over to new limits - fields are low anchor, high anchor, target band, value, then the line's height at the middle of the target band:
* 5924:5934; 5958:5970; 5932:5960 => 1.61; 34.8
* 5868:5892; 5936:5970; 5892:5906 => 0.84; 32.9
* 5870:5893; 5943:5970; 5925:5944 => 1.34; 34.3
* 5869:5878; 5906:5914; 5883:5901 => 1.46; 32.5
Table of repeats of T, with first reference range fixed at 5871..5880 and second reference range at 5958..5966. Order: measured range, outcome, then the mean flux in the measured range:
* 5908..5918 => 0.03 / 33.6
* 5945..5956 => 0.07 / 33.6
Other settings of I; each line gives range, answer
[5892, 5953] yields 32.4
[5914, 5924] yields 34.1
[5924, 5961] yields 32.8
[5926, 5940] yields 32.9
